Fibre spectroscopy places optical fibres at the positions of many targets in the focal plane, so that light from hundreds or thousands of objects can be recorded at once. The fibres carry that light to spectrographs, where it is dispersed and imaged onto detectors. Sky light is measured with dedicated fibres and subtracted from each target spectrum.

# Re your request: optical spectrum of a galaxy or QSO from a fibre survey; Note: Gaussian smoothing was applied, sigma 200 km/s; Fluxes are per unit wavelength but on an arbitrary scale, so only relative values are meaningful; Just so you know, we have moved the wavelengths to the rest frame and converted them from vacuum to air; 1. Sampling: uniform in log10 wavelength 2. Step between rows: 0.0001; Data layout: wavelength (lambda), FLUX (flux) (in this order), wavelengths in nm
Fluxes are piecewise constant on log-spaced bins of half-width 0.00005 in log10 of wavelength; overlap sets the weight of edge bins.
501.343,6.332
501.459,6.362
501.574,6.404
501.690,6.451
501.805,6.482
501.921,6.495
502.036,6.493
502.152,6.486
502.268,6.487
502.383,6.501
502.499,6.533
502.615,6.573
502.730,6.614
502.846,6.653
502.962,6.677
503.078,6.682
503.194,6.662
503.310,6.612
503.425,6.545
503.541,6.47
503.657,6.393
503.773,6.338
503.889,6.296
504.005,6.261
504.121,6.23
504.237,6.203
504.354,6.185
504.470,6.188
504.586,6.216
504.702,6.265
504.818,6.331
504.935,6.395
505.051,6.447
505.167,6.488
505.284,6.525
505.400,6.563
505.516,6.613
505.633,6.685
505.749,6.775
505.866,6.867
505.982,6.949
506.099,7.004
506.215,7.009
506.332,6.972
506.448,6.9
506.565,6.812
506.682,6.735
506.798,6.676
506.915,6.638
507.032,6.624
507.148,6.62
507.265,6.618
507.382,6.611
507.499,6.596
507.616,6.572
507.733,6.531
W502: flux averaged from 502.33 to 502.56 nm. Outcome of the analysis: 6.5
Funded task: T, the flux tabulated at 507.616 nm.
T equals 6.572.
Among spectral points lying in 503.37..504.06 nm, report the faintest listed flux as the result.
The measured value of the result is 6.261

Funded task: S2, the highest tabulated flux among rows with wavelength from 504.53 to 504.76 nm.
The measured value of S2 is 6.265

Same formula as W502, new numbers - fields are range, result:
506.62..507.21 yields 6.66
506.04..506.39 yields 6.99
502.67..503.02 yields 6.65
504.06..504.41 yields 6.19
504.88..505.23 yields 6.44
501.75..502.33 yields 6.49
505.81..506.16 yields 6.95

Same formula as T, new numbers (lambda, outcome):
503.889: 6.296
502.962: 6.677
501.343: 6.332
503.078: 6.682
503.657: 6.393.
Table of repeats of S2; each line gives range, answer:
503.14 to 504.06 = 6.662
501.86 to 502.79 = 6.614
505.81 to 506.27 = 7.009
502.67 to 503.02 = 6.677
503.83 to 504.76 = 6.296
